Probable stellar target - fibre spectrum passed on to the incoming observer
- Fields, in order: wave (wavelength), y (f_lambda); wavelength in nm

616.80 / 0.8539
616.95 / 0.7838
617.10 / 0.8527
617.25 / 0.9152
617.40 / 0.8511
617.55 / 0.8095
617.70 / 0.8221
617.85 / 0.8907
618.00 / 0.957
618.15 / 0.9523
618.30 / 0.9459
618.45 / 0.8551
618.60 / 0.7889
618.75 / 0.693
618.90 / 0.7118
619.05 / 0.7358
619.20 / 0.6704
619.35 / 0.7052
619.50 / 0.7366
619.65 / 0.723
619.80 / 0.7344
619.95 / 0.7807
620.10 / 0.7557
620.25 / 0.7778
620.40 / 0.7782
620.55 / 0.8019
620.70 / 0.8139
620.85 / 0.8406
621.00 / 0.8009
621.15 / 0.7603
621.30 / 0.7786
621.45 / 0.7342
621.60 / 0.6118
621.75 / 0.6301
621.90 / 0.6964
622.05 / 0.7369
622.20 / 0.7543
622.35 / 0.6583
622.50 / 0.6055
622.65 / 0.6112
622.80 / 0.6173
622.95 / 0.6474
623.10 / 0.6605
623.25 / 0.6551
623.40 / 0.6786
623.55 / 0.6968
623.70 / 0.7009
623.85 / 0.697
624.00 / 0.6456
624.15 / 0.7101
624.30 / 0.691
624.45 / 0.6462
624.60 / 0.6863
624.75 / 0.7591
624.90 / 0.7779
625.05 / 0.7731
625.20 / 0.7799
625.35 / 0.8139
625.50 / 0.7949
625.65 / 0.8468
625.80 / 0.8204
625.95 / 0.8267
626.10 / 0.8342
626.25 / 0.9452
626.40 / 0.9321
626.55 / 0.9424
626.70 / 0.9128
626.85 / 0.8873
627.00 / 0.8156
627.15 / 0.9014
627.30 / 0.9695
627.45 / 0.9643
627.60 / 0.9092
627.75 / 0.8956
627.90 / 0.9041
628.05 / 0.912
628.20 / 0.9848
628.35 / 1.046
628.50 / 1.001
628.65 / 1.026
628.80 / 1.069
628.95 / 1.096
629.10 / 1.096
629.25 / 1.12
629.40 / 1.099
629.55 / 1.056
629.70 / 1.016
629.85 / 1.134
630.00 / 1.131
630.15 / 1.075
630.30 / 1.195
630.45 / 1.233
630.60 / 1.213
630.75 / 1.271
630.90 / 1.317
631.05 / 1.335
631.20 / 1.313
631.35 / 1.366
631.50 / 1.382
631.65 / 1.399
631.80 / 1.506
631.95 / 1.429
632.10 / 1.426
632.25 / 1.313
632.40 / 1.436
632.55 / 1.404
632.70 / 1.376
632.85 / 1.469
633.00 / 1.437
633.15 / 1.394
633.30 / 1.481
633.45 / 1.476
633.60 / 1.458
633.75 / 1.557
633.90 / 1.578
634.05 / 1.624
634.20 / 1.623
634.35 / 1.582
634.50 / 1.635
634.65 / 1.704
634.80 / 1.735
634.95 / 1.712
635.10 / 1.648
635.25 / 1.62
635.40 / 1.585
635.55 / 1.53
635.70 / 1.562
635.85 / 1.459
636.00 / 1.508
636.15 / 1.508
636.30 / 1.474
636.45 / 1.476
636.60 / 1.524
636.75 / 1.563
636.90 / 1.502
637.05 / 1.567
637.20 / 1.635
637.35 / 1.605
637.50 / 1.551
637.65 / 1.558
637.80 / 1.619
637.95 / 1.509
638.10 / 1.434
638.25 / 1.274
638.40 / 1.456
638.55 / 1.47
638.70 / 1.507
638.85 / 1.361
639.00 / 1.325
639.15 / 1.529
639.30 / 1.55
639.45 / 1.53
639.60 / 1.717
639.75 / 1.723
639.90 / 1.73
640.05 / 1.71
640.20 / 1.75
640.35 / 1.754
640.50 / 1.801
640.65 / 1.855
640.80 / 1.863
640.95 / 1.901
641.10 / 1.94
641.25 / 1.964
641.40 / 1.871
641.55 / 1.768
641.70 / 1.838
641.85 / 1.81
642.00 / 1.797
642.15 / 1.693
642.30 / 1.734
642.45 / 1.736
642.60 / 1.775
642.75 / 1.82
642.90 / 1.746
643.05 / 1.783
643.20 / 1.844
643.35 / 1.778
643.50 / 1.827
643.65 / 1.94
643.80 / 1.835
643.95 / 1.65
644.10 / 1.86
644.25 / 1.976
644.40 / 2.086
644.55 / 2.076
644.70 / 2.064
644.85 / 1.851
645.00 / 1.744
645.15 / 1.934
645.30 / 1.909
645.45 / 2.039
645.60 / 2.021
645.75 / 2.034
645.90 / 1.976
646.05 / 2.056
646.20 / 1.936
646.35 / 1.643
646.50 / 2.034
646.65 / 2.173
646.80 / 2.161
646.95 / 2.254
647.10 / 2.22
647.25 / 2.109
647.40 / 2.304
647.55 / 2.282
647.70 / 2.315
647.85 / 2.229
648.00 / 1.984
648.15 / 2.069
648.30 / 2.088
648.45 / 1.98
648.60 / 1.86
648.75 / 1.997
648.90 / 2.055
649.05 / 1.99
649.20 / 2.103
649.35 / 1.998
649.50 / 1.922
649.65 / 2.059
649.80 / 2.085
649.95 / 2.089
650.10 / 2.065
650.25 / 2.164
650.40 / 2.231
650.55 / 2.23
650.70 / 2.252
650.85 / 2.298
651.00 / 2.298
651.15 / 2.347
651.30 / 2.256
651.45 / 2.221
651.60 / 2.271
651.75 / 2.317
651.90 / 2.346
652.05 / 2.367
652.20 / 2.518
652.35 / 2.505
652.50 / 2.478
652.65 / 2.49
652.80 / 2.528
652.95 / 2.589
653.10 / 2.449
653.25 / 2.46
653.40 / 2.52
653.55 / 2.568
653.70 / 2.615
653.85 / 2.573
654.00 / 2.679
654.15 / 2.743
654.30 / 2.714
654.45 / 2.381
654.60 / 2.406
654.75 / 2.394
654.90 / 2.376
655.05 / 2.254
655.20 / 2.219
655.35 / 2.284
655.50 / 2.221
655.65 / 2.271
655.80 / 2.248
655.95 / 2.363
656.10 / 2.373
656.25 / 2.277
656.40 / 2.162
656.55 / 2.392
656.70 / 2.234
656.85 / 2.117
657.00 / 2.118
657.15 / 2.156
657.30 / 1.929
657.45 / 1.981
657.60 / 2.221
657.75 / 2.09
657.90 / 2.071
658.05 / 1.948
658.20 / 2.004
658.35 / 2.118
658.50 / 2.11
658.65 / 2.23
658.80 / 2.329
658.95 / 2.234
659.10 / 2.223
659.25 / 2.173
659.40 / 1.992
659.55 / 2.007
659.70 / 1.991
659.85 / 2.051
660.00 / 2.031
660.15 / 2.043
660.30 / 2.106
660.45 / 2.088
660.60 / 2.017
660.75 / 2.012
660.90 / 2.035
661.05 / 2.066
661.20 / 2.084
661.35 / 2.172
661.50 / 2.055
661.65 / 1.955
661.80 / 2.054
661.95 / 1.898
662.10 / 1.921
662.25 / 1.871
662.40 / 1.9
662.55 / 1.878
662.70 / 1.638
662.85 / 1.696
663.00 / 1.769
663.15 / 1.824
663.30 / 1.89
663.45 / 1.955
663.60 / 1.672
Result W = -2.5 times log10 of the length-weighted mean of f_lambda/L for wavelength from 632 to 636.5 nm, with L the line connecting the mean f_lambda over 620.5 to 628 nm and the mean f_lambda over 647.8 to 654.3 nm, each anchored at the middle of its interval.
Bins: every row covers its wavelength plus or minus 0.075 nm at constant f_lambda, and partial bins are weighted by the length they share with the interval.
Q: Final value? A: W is -0.146 mag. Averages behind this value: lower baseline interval 0.772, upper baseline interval 2.28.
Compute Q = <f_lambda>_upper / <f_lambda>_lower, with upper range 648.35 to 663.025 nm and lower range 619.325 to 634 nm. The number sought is 2.25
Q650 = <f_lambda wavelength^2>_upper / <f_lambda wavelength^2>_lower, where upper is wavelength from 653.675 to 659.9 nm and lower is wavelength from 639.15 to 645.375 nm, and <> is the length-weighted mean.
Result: 1.29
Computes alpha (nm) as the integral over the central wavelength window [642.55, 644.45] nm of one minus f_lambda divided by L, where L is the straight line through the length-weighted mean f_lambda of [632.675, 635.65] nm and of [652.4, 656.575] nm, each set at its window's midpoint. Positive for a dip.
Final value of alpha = 0.12 nm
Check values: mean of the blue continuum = 1.56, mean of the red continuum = 2.43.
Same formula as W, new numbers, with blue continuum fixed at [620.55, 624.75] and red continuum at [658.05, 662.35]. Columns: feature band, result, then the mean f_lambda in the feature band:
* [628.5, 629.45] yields -0.16 mag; 1.08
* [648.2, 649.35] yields -0.22 mag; 2.01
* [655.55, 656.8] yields -0.19 mag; 2.29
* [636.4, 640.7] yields -0.23 mag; 1.57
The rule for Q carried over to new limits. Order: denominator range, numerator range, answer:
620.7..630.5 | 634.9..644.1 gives 1.95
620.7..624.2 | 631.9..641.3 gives 2.26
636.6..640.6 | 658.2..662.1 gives 1.33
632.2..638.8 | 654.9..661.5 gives 1.40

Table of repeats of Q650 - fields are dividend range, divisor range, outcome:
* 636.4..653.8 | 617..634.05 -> 2.17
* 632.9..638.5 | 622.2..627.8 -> 2.06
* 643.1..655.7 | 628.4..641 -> 1.57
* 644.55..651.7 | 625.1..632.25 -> 2.09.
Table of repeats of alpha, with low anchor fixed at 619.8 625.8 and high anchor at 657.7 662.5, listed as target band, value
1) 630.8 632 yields -0.40 nm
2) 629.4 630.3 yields -0.11 nm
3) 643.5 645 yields -0.42 nm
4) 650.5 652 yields -0.47 nm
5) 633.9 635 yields -0.49 nm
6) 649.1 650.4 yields -0.29 nm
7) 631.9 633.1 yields -0.38 nm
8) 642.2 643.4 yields -0.28 nm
